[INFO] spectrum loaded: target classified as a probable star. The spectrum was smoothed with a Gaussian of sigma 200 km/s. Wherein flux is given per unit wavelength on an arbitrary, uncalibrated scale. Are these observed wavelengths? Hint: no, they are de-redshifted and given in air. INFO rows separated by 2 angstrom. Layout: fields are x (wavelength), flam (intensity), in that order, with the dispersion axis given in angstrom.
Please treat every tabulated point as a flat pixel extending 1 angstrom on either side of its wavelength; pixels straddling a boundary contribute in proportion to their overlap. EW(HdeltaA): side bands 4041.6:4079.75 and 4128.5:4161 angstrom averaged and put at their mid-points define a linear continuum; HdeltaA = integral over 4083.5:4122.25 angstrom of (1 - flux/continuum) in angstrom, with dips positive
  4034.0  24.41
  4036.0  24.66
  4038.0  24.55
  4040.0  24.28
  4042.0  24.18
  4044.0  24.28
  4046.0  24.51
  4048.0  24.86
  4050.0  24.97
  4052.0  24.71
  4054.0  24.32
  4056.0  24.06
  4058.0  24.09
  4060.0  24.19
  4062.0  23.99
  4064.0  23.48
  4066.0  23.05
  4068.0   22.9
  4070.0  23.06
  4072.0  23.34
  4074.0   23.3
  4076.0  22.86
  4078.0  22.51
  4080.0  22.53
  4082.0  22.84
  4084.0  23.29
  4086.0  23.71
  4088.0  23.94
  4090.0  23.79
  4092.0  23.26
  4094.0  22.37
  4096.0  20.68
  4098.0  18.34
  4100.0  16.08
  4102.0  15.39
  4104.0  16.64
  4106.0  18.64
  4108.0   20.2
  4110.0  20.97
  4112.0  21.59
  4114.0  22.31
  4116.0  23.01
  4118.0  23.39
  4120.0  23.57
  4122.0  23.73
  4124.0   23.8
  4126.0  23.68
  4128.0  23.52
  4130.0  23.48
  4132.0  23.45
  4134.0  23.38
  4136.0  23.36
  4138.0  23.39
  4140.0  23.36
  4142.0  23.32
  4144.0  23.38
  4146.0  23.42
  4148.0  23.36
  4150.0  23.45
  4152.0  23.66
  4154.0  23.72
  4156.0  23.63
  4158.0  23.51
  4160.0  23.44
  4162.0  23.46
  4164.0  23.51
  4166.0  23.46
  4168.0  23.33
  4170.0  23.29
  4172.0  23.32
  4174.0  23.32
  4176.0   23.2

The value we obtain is 4.0 angstrom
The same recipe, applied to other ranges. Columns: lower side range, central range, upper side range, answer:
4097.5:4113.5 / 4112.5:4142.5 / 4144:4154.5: -3.3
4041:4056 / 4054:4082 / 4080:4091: 0.7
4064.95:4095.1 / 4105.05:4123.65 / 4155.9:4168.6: 1.0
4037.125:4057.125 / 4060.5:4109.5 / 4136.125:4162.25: 4.9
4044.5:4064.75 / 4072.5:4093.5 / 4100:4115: -1.6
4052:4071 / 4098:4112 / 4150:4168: 3.2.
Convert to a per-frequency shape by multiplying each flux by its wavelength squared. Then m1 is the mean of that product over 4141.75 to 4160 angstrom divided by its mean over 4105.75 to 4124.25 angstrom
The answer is 1.08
